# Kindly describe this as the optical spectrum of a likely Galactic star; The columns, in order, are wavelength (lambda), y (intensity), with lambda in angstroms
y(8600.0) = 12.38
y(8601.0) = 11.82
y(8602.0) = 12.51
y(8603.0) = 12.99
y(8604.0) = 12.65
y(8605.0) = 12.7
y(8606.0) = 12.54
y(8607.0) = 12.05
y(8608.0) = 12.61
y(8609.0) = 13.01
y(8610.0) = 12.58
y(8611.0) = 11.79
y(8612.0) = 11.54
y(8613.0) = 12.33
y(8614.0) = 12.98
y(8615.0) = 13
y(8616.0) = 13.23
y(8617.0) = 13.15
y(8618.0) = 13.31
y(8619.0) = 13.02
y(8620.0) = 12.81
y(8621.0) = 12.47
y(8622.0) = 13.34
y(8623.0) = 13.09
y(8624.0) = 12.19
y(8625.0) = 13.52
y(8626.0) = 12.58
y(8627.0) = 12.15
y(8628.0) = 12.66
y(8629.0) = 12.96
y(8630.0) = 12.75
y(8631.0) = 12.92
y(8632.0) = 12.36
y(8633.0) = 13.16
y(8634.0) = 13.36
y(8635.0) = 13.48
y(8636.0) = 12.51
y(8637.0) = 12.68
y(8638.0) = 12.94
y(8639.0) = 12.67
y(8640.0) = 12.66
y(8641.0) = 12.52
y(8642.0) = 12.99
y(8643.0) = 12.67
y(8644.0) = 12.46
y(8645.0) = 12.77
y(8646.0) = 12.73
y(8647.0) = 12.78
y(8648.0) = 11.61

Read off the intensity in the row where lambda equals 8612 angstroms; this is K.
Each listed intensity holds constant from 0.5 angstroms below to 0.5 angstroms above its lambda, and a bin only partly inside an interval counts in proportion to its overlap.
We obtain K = 11.54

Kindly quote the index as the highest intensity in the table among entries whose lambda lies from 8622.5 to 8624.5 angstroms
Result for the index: 13.09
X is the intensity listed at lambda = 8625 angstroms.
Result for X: 13.52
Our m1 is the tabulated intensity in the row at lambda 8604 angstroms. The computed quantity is 12.65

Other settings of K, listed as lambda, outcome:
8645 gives 12.77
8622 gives 13.34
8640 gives 12.66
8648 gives 11.61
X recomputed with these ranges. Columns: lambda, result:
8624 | 12.19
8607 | 12.05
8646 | 12.73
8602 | 12.51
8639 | 12.67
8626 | 12.58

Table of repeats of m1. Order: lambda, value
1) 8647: 12.78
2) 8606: 12.54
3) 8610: 12.58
